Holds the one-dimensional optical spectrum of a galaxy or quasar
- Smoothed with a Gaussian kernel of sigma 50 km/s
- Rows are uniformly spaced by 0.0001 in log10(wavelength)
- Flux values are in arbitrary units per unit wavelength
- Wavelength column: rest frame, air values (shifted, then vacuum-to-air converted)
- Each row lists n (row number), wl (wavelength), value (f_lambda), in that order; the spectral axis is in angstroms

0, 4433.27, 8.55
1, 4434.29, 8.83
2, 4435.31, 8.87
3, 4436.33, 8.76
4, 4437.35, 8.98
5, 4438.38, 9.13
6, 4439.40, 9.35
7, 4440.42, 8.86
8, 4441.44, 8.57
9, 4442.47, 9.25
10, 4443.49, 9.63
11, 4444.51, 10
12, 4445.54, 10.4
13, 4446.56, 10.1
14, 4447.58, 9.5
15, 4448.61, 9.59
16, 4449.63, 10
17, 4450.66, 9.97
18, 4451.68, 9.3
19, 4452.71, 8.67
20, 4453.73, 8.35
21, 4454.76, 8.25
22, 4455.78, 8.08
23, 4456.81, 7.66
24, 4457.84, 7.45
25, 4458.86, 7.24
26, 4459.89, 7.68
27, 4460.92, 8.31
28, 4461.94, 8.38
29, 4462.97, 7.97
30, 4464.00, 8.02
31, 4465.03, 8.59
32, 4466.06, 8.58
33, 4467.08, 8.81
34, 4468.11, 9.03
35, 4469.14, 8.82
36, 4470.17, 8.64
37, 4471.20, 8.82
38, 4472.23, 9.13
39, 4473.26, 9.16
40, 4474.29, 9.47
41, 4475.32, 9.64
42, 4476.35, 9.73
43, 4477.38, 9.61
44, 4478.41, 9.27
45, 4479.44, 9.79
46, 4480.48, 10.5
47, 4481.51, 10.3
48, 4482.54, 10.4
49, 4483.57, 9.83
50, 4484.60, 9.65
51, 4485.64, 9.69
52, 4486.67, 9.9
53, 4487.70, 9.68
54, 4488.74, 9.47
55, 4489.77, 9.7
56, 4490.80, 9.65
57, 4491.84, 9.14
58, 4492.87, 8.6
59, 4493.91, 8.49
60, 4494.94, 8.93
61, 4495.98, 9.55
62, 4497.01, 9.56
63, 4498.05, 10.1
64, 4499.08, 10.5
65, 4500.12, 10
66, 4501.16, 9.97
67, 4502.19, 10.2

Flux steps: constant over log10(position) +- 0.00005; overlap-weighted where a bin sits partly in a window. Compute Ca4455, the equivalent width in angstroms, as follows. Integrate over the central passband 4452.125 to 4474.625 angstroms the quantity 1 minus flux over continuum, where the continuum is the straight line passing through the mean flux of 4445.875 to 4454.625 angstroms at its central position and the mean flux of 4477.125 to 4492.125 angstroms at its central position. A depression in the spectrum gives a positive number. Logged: 2.7 angstroms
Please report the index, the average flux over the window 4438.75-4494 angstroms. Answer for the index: 9.13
